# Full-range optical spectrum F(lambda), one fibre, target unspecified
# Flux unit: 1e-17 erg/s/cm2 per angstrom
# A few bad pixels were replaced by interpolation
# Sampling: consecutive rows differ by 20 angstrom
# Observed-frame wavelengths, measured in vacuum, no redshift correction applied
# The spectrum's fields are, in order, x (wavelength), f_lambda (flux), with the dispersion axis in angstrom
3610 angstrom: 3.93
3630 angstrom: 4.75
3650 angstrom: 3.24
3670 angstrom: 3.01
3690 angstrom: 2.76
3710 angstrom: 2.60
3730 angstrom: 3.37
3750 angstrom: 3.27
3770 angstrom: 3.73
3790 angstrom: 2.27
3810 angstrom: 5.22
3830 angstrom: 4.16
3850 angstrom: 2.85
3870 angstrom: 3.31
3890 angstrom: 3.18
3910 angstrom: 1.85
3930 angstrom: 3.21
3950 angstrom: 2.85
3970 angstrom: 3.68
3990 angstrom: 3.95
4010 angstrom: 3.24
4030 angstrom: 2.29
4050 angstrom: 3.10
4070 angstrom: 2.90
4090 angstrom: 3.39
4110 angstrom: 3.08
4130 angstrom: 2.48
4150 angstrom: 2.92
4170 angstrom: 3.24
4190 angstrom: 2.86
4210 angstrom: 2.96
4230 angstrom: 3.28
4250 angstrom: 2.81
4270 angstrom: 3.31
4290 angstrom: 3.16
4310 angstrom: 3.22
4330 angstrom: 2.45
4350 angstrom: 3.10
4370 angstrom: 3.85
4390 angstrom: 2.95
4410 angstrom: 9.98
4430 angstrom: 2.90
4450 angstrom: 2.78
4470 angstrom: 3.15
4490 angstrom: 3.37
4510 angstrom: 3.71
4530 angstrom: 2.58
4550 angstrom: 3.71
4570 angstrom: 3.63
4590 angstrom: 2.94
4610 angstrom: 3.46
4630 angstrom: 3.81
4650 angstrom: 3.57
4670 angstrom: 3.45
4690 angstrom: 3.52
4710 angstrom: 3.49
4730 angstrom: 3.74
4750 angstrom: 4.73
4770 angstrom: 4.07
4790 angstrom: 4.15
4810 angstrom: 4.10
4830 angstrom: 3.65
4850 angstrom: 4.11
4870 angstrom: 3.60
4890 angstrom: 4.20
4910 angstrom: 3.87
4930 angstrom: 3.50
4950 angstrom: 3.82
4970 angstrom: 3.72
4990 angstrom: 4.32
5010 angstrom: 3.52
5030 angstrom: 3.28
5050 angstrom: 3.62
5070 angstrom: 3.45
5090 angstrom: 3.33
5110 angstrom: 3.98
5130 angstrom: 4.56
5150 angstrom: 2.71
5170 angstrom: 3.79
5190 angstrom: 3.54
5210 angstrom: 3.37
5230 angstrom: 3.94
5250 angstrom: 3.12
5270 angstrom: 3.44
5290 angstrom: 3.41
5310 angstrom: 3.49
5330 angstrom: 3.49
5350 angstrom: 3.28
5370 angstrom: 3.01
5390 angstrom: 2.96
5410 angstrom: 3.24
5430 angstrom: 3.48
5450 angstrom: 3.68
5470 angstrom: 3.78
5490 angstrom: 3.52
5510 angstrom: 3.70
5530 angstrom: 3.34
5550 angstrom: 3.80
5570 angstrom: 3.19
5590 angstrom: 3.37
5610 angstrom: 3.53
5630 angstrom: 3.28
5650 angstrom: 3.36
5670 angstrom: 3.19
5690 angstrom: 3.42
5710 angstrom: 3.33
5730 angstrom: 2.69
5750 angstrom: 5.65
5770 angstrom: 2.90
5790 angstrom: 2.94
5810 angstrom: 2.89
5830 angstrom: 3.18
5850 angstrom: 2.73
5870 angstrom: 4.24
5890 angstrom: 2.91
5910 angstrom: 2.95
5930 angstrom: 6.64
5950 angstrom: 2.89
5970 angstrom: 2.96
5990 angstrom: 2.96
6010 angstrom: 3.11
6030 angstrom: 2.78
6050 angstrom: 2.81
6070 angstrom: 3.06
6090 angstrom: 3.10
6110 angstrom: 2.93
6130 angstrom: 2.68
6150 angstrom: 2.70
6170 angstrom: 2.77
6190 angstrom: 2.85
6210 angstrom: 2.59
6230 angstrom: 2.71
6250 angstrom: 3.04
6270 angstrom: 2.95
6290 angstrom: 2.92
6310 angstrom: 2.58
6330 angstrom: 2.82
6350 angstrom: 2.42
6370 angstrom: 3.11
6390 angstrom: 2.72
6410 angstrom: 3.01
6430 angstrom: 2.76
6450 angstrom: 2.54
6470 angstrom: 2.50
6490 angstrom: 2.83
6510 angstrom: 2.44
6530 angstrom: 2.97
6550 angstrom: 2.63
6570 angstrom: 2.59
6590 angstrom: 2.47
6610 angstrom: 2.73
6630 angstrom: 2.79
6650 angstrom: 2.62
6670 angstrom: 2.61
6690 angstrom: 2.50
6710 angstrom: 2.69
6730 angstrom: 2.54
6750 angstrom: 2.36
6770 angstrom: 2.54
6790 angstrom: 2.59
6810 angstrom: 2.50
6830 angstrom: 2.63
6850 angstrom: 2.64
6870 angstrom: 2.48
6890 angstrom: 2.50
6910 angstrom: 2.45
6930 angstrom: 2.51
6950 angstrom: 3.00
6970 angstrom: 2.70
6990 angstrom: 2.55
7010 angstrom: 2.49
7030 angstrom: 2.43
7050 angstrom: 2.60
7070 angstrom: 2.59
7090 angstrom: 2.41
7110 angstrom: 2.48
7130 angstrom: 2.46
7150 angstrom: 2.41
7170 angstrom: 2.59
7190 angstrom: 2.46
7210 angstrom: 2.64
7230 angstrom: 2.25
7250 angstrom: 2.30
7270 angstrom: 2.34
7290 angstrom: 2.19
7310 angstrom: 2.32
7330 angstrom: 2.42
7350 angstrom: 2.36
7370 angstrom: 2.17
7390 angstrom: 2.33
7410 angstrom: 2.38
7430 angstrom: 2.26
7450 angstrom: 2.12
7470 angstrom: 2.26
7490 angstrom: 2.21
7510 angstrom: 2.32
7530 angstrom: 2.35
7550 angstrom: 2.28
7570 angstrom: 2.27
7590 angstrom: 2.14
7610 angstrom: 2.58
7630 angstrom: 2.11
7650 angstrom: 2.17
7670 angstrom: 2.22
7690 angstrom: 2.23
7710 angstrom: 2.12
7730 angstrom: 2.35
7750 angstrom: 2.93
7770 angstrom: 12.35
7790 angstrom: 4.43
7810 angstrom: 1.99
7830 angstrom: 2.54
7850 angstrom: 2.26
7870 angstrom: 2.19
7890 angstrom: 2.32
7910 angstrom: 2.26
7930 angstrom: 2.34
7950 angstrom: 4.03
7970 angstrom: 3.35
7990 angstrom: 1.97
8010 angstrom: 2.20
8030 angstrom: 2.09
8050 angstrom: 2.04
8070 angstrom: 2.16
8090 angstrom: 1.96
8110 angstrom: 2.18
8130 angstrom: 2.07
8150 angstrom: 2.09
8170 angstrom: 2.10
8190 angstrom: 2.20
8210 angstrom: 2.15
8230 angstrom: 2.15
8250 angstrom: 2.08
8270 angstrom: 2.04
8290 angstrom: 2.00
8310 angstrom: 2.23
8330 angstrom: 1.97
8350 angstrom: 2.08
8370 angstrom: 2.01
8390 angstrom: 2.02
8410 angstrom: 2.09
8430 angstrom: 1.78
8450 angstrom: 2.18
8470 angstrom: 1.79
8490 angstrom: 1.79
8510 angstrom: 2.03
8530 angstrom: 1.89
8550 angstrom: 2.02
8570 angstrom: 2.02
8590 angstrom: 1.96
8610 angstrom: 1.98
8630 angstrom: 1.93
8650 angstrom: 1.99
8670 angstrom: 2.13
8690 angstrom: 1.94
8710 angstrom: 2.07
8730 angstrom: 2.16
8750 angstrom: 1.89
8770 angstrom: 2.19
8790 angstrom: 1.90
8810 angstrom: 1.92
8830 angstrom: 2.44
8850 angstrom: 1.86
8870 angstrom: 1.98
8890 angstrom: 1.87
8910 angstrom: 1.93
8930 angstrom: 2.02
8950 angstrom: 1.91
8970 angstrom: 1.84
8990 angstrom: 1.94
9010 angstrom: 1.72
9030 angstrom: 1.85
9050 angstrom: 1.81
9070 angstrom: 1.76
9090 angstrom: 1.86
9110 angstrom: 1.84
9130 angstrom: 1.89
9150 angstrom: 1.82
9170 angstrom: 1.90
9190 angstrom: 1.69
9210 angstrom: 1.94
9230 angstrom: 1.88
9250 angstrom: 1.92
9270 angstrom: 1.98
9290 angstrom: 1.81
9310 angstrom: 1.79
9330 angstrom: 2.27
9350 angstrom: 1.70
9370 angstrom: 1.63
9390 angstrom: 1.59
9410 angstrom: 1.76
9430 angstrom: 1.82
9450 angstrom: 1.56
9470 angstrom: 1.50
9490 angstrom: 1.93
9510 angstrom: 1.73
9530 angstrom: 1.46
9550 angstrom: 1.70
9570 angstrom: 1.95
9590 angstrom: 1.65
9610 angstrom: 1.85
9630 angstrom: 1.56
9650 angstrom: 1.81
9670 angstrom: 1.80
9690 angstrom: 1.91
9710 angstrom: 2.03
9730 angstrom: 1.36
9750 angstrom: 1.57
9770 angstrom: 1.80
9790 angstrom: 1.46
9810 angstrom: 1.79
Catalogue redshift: 0.18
